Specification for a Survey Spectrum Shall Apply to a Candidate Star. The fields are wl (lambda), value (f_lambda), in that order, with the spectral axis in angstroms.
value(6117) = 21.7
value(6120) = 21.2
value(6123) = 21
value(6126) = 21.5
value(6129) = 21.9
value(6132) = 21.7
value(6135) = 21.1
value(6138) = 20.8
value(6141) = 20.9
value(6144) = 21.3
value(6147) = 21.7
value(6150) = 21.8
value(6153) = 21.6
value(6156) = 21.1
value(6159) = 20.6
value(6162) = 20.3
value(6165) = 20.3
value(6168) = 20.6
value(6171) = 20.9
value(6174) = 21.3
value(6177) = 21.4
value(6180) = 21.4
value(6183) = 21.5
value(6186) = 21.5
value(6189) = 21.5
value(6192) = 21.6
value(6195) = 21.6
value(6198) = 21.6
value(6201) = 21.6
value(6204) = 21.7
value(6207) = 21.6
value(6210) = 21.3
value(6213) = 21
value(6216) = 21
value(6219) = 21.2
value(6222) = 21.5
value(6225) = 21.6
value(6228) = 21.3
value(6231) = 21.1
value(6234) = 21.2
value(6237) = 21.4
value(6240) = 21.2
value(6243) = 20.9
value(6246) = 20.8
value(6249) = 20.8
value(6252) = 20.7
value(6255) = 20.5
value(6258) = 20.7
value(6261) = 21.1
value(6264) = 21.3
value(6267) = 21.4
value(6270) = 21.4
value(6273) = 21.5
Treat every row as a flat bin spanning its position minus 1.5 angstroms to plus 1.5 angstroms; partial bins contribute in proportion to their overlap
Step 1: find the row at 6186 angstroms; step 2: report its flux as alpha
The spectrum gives 21.5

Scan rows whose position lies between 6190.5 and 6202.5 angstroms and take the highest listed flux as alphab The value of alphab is 21.6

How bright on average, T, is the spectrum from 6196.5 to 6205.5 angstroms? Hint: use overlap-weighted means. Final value 21.6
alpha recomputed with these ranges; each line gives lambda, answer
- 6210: 21.3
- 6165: 20.3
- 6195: 21.6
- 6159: 20.6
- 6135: 21.1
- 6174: 21.3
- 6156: 21.1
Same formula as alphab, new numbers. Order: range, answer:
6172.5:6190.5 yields 21.5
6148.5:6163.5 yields 21.8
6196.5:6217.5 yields 21.7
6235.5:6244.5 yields 21.4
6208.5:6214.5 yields 21.3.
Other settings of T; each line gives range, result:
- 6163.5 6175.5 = 20.8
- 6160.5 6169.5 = 20.4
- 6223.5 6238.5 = 21.3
